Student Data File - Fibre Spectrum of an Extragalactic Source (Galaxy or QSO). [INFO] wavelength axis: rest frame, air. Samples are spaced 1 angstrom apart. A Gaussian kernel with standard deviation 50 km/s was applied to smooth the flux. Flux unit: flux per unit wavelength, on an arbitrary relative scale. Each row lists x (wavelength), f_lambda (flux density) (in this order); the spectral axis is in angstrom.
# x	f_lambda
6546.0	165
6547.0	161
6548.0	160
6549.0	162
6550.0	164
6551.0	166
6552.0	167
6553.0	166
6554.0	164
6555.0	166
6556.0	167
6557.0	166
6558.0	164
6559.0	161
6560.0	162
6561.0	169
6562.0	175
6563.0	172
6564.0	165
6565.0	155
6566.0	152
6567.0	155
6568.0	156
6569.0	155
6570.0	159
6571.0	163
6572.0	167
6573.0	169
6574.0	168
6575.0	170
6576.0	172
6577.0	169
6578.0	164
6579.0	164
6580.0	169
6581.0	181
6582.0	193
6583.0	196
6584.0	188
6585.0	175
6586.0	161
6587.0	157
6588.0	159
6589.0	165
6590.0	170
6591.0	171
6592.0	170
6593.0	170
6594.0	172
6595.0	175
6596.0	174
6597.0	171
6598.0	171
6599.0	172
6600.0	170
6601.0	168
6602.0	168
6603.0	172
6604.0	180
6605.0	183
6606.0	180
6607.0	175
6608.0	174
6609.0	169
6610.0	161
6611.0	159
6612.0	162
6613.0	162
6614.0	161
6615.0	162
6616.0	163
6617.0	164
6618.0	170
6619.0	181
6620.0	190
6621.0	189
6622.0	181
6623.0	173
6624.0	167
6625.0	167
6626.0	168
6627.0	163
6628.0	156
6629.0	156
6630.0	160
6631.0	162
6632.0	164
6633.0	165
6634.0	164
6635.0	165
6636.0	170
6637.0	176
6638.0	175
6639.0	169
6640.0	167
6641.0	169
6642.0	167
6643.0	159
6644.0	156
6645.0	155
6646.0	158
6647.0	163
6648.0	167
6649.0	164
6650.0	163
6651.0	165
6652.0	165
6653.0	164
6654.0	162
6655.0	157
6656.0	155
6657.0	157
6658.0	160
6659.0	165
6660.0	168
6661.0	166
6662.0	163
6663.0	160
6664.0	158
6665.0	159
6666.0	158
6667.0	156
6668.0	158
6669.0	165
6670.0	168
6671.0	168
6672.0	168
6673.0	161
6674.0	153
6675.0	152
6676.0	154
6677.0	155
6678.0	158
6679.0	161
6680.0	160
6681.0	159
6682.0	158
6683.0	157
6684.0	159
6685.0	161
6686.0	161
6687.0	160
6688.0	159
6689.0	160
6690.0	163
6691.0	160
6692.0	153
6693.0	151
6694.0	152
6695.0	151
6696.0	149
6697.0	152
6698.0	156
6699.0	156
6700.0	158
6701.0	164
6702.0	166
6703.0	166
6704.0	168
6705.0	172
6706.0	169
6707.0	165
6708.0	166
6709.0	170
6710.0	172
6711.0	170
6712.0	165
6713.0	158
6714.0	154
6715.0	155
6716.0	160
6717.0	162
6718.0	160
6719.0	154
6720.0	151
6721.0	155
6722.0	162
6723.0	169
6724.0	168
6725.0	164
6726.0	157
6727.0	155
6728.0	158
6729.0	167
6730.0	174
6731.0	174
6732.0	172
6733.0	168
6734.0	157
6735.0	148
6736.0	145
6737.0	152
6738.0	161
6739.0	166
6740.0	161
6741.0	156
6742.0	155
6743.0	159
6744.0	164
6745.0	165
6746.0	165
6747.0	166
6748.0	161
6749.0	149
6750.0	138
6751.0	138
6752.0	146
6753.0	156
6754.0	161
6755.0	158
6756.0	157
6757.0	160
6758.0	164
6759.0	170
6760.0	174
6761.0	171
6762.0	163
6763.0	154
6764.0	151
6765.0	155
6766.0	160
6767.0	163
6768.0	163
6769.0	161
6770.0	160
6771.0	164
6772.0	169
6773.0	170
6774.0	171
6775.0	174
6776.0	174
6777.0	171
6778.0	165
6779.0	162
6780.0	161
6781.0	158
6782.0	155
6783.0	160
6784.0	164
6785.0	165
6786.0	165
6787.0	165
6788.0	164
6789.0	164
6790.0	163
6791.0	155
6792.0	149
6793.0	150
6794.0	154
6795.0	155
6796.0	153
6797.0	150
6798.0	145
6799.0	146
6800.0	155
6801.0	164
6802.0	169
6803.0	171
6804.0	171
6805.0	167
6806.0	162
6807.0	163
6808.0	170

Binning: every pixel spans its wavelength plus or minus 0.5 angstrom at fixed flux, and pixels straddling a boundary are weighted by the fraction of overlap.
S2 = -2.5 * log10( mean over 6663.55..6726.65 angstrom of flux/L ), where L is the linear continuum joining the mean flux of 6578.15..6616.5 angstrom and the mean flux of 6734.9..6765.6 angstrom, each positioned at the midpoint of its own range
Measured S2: 0.02 mag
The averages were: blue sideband 171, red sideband 158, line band 160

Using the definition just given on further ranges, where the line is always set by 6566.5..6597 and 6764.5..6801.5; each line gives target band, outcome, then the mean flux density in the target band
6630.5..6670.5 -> 0.02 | 163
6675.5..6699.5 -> 0.05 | 157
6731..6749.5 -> 0.02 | 160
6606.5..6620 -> 0.00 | 167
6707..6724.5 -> 0.01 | 162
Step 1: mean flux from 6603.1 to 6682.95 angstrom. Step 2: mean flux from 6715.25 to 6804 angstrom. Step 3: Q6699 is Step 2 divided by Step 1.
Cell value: 1.0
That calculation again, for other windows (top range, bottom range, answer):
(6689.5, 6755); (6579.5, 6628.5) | 0.93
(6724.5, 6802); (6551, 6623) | 0.95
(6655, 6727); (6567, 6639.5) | 0.95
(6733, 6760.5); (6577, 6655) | 0.93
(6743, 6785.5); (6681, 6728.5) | 1.01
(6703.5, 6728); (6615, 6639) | 0.96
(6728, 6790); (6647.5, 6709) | 1.01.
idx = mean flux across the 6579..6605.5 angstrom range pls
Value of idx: 173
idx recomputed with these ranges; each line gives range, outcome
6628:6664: 163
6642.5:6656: 161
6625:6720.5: 161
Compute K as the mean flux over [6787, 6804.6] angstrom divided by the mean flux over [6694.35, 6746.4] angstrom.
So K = 1.0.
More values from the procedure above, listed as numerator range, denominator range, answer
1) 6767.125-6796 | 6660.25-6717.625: 1.01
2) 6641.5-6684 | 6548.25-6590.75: 0.96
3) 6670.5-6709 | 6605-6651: 0.96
